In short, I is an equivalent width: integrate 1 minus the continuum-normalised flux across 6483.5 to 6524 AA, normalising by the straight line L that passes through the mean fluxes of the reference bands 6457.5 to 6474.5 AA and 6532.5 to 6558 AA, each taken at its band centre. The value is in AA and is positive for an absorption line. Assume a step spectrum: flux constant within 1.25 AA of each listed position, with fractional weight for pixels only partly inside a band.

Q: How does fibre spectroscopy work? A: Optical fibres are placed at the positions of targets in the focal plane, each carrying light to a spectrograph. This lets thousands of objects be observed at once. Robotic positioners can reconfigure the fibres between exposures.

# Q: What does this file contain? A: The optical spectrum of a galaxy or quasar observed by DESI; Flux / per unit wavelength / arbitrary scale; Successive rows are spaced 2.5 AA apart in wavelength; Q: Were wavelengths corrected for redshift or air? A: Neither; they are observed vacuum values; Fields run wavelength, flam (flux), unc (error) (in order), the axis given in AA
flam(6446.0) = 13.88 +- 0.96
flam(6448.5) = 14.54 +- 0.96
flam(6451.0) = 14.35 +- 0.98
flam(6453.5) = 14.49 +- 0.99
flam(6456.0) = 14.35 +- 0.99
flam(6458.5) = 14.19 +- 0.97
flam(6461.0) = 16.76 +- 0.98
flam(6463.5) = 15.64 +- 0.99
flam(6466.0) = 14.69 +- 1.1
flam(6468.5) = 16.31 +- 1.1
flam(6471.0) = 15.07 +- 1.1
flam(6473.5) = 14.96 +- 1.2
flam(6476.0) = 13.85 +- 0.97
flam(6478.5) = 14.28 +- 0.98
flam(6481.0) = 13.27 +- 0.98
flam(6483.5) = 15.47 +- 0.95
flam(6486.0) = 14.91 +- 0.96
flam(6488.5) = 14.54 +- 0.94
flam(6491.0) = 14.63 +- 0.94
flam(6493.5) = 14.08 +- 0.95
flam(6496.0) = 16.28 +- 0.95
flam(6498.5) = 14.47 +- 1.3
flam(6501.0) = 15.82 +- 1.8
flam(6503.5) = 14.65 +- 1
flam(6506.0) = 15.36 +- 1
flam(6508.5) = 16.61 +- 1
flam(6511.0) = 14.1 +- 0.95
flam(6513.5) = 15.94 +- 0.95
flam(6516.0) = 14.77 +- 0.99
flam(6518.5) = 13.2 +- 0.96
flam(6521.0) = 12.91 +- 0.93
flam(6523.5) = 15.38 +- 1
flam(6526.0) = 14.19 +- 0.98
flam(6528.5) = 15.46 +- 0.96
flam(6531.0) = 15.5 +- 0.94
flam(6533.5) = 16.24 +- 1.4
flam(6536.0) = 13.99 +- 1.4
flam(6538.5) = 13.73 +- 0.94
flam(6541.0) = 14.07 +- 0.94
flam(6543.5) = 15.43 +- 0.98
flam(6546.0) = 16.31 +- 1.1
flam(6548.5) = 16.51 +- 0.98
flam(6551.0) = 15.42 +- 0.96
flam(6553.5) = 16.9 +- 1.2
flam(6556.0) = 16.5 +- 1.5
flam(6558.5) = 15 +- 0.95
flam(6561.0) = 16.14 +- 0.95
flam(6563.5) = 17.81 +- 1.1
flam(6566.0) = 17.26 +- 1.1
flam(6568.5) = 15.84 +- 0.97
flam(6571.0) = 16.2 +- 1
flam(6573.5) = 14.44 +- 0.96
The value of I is 1.5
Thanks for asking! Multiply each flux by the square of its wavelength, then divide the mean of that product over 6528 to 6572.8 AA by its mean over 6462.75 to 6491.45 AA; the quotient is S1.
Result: 1.09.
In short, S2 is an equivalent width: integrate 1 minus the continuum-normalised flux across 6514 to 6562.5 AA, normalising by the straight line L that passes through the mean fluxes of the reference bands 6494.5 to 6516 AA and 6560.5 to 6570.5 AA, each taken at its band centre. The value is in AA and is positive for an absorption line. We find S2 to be 2.9 AA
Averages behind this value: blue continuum 15.4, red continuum 16.8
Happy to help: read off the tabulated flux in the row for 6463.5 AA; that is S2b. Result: 15.64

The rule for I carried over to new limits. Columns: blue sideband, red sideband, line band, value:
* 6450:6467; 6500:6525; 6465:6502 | 0.2 AA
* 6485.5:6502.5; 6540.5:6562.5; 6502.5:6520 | 0.4 AA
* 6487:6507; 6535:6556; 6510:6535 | 0.7 AA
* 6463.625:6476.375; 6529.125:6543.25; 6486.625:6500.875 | 0.1 AA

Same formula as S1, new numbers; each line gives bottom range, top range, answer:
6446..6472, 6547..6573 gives 1.12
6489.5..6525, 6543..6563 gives 1.10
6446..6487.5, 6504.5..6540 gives 1.02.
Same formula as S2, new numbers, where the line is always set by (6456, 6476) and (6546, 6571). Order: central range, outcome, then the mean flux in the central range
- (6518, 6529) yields 1.19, 14.2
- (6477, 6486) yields 0.59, 14.4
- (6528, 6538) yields 0.55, 15.2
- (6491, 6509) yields 0.48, 15.2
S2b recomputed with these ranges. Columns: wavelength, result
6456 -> 14.35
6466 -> 14.69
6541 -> 14.07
